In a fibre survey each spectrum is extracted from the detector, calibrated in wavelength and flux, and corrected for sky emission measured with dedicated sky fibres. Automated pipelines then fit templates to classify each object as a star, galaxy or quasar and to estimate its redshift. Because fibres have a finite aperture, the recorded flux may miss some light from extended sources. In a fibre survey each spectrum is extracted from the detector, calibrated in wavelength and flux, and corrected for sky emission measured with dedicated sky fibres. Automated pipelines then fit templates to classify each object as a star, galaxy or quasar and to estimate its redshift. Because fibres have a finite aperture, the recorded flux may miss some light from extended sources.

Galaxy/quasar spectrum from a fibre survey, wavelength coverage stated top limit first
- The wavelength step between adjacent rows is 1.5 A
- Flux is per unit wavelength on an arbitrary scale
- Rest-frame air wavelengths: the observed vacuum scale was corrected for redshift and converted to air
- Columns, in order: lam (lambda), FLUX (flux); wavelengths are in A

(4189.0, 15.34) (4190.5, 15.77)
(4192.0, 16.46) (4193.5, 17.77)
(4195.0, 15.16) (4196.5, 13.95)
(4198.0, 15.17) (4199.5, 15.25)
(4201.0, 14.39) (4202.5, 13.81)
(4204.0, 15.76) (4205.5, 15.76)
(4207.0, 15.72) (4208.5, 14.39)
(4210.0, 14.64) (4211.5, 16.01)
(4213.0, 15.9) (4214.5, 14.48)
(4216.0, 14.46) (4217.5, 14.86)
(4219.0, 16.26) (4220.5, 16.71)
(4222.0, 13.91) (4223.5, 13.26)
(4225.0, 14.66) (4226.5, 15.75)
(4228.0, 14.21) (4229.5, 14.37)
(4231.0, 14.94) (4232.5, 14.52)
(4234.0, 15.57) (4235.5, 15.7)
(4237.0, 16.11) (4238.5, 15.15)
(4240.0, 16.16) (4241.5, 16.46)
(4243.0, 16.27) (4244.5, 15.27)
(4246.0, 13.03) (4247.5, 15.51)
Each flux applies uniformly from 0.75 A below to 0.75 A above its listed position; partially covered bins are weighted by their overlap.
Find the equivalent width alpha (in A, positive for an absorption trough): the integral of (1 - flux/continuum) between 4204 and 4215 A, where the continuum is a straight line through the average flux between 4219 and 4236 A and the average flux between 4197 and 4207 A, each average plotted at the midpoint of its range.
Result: -0.2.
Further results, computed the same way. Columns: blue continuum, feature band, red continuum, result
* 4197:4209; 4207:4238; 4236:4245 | 0.86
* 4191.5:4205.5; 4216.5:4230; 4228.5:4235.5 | 0.12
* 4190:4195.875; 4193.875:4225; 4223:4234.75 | 1.03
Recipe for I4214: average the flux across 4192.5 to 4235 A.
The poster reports 15.1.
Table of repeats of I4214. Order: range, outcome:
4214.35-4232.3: 14.8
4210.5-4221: 15.5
